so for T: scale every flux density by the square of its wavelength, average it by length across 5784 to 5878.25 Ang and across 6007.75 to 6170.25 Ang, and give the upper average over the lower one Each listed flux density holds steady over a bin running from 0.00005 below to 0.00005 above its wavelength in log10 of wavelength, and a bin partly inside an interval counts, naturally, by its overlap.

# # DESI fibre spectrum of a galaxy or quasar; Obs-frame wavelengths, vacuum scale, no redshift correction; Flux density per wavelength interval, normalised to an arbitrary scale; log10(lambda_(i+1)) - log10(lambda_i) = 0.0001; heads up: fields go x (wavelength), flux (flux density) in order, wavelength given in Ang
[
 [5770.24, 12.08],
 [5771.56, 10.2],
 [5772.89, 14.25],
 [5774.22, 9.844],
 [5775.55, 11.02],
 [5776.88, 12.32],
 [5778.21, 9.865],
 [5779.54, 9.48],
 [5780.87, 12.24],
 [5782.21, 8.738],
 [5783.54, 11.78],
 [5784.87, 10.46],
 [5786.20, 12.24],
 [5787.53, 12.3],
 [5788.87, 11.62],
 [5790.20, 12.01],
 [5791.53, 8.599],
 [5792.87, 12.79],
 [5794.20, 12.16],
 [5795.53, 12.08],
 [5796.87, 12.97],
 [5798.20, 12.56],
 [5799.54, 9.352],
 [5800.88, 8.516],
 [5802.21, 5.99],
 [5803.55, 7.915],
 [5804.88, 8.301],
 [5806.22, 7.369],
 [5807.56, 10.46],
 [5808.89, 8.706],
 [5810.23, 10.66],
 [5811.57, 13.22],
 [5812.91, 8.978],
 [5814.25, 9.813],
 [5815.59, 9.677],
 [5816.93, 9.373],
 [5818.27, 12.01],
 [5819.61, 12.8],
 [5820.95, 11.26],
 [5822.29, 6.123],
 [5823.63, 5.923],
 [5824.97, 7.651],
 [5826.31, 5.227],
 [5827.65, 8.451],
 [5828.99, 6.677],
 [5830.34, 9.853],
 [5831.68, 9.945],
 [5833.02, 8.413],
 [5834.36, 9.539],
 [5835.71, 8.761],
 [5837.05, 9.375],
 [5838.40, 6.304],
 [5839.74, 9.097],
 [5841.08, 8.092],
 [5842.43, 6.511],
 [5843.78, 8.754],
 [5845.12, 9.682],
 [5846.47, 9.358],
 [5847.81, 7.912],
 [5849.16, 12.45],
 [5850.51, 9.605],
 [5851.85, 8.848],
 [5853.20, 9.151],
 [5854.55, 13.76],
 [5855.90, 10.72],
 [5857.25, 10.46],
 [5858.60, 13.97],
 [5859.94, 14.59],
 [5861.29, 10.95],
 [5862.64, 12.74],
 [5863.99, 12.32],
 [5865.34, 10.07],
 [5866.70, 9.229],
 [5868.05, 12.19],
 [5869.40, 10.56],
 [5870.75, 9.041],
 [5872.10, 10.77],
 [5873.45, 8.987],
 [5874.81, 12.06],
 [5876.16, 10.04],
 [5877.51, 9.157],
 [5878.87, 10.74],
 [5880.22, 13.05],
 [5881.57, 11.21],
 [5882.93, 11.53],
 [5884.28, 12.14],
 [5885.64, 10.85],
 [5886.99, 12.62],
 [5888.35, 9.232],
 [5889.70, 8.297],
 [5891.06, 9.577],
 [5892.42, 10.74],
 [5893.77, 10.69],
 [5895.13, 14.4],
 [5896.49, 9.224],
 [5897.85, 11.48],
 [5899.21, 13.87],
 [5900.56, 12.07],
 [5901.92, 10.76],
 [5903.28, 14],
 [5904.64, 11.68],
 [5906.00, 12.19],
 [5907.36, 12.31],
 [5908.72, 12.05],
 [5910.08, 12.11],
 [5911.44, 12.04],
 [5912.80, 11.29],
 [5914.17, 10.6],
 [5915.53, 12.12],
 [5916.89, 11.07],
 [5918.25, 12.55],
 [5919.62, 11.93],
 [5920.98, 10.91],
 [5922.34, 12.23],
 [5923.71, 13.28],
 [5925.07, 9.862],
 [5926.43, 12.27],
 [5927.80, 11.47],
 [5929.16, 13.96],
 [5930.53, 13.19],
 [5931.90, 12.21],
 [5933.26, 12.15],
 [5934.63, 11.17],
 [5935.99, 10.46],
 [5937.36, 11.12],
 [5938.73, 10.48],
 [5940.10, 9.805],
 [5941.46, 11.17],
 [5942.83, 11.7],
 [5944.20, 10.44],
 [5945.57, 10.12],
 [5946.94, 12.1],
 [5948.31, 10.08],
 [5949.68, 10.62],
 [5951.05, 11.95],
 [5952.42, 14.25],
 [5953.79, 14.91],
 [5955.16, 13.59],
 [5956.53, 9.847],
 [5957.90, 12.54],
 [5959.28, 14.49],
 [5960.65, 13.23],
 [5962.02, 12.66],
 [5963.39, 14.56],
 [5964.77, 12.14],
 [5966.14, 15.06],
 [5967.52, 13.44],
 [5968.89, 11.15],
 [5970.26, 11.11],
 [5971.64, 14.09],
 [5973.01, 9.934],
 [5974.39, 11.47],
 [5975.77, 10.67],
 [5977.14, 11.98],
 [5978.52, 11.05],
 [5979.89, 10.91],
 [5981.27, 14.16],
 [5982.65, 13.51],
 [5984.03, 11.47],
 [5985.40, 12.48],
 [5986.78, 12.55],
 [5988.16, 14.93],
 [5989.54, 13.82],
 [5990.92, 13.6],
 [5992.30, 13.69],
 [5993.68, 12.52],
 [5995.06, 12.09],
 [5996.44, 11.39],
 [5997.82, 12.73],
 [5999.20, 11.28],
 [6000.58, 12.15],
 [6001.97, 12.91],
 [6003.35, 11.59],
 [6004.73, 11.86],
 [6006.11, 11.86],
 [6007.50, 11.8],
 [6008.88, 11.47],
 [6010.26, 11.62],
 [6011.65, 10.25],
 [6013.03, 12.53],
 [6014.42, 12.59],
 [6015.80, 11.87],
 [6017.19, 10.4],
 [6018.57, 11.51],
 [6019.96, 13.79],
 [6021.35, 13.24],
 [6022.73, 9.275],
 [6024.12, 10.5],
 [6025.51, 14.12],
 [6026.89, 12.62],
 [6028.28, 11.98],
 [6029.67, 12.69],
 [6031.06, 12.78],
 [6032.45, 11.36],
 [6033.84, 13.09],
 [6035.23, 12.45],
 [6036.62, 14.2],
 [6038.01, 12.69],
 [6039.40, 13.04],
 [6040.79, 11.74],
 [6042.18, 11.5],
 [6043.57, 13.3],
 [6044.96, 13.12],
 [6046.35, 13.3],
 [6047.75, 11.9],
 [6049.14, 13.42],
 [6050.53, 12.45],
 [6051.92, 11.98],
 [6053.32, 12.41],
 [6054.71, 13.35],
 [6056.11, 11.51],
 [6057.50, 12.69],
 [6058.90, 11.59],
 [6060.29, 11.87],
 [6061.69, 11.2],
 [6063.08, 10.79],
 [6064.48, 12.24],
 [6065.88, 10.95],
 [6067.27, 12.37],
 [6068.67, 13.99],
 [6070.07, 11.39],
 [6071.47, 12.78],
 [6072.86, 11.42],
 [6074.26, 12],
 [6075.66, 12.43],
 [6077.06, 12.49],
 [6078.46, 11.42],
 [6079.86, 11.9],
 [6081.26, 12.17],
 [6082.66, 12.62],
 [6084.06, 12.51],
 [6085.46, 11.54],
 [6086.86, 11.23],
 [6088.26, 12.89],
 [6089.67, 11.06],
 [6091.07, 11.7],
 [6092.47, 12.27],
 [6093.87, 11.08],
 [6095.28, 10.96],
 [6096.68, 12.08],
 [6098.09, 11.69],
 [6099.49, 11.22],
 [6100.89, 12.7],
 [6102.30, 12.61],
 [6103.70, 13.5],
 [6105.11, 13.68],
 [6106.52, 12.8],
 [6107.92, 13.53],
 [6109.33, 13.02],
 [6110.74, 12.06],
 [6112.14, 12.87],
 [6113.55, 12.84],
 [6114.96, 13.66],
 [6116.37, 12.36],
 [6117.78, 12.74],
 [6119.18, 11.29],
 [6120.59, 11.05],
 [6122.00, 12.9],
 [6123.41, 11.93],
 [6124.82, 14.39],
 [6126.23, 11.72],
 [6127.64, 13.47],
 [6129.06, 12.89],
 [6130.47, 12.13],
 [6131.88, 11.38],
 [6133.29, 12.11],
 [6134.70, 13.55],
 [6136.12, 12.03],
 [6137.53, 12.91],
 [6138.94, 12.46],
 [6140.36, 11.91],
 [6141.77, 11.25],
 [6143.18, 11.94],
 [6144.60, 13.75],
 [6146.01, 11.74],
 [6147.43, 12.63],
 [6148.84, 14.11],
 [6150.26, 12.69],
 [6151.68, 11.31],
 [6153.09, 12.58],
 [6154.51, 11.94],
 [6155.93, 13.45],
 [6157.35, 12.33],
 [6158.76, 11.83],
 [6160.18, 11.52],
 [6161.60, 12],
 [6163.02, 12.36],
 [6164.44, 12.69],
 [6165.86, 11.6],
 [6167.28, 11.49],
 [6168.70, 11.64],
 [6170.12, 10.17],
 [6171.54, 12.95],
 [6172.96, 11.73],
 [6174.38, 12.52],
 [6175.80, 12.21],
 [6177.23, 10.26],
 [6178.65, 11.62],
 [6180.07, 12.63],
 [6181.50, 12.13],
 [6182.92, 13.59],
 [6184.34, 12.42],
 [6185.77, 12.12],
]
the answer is 1.3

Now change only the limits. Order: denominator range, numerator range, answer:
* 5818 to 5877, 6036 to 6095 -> 1.34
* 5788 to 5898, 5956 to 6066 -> 1.29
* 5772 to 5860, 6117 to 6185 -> 1.38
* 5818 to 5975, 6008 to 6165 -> 1.18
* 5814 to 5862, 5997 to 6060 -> 1.38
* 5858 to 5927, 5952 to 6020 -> 1.12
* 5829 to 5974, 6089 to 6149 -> 1.19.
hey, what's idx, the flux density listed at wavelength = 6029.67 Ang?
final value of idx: 12.69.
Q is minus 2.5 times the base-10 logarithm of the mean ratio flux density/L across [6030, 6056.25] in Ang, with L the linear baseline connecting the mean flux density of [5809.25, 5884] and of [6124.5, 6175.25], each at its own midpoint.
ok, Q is -0.10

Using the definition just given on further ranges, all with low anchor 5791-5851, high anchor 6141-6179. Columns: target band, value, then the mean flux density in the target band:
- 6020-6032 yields -0.12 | 12.2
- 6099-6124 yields -0.08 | 12.6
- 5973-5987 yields -0.12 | 11.9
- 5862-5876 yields -0.11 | 10.8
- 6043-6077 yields -0.09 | 12.3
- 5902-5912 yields -0.22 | 12.2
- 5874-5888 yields -0.15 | 11.3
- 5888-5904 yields -0.13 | 11.2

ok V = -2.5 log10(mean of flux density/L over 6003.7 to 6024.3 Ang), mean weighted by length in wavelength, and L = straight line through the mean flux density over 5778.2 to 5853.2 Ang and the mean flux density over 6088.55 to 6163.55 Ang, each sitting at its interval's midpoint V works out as -0.03 mag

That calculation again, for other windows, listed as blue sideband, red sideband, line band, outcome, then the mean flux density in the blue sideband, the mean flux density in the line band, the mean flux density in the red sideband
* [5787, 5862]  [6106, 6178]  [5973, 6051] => -0.09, 9.78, 12.3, 12.3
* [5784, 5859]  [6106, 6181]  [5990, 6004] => -0.12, 9.72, 12.4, 12.3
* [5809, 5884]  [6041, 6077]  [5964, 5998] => -0.10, 9.96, 12.5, 12.2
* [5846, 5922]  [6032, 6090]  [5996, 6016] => 0.01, 11.2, 11.9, 12.3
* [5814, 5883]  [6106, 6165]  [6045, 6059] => -0.07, 9.89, 12.5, 12.5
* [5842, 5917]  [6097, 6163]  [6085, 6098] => 0.06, 11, 11.6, 12.5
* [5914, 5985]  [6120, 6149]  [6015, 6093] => 0.01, 12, 12.2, 12.5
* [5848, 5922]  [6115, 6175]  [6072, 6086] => 0.00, 11.3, 12.1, 12.3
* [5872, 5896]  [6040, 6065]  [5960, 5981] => -0.06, 10.9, 12.3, 12.2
